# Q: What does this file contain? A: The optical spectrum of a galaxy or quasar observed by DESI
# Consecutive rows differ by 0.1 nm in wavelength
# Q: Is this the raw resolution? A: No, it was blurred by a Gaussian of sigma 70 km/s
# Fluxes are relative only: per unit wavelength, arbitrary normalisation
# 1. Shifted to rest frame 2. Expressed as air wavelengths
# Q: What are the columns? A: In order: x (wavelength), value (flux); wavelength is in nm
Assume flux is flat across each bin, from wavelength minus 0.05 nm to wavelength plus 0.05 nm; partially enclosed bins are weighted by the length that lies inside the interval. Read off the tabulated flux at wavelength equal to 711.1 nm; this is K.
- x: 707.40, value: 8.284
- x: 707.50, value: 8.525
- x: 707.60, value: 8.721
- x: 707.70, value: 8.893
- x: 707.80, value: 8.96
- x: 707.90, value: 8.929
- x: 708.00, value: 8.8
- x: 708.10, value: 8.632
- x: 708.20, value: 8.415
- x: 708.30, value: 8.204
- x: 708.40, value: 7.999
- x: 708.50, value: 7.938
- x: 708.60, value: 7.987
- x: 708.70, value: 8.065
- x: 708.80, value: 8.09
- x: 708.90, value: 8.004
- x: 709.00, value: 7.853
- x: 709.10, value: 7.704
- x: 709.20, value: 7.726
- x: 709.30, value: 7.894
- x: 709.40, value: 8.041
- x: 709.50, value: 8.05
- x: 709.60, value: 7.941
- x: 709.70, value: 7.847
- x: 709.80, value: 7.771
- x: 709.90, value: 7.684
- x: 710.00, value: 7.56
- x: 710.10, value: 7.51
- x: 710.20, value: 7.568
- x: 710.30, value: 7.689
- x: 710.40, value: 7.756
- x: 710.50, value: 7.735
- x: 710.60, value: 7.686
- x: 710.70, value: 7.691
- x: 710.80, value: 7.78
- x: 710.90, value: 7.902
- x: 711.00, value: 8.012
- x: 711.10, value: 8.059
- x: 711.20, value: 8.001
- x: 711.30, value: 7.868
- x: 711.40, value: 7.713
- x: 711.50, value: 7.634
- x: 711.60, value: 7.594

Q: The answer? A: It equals 8.059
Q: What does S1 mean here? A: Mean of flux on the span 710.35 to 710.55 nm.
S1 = 7.75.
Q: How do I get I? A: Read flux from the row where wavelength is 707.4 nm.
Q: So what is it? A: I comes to 8.284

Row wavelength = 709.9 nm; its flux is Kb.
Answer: 7.684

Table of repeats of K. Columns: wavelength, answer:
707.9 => 8.929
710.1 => 7.51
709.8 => 7.771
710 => 7.56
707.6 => 8.721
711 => 8.012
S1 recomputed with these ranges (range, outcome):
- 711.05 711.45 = 7.91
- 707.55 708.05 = 8.86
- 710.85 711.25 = 7.99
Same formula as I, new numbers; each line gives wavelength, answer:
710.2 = 7.568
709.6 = 7.941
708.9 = 8.004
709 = 7.853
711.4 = 7.713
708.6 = 7.987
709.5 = 8.05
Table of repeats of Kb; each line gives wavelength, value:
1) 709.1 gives 7.704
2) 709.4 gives 8.041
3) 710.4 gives 7.756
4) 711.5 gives 7.634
